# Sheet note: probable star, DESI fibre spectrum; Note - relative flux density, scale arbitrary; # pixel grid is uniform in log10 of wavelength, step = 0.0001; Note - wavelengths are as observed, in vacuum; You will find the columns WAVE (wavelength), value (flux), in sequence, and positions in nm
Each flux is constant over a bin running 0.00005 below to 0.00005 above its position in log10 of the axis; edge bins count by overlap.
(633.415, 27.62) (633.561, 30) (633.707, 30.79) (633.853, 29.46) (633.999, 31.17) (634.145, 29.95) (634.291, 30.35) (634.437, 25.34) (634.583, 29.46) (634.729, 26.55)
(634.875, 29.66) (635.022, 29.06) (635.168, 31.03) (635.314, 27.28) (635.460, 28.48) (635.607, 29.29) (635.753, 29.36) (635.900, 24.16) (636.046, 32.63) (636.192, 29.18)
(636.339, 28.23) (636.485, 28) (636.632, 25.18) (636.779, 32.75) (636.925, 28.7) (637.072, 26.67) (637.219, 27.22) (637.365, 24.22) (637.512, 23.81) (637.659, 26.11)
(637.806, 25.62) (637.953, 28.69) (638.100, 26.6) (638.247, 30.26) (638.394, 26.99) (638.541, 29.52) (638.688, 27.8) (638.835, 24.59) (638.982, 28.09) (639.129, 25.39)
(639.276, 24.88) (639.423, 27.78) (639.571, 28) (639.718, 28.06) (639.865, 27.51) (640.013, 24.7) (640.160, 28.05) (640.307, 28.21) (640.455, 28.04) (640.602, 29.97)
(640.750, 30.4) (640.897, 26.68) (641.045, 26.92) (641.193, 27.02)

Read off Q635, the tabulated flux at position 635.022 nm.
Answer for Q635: 29.06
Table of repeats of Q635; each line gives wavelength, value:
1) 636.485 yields 28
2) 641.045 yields 26.92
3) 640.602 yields 29.97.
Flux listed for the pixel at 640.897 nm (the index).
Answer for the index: 26.68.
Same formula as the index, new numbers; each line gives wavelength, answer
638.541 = 29.52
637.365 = 24.22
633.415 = 27.62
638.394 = 26.99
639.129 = 25.39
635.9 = 24.16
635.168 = 31.03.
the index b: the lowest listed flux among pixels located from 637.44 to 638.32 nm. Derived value 23.81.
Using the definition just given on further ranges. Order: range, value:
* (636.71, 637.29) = 26.67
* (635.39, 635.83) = 28.48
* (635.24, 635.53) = 27.28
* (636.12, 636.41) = 28.23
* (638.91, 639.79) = 24.88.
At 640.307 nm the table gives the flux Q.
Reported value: 28.21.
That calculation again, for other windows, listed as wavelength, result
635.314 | 27.28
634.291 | 30.35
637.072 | 26.67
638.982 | 28.09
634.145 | 29.95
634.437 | 25.34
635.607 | 29.29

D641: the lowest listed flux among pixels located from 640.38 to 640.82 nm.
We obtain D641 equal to 28.04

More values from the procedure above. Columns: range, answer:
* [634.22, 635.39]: 25.34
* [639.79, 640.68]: 24.7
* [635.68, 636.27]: 24.16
